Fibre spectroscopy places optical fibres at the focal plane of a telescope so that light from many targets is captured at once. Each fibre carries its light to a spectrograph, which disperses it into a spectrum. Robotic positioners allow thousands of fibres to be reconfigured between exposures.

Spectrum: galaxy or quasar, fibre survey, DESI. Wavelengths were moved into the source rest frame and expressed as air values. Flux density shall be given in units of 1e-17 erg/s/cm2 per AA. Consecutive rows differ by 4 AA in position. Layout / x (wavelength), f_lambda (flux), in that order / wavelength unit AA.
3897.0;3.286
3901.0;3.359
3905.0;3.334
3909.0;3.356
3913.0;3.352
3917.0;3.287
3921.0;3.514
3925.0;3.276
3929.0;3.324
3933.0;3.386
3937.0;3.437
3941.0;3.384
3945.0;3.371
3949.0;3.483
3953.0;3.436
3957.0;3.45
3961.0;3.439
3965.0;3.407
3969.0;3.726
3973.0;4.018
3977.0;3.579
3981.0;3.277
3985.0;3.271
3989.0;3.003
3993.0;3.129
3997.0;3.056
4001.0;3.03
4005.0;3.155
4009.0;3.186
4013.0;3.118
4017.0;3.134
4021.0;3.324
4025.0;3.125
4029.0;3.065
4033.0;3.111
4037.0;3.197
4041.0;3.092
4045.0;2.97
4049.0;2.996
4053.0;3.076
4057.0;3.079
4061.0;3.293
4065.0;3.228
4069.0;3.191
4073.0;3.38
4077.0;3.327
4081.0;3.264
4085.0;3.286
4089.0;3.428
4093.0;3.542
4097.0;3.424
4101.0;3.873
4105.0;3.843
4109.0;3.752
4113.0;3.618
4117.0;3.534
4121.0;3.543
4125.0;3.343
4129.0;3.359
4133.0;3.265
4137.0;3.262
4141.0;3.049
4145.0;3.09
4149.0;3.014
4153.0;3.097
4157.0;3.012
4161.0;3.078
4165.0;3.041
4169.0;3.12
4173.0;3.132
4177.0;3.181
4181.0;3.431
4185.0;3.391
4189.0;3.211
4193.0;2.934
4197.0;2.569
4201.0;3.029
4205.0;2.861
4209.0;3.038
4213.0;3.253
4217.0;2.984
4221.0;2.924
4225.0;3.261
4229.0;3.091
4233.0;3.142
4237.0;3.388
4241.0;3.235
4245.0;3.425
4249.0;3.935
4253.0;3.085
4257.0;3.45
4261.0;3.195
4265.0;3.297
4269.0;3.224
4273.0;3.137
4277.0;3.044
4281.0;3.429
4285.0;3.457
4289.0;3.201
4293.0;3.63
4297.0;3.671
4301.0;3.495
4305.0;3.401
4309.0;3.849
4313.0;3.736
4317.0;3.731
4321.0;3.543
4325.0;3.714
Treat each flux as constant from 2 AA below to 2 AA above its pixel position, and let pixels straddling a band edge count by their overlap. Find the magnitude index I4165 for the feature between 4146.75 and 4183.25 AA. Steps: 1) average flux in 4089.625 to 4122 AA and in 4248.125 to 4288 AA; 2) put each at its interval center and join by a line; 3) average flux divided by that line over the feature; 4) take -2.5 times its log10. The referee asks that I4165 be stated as 0.13 mag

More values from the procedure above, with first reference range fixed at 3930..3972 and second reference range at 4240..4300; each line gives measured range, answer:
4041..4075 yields 0.09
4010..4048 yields 0.10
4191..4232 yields 0.13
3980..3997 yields 0.10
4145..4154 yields 0.12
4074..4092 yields 0.03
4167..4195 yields 0.06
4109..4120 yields -0.06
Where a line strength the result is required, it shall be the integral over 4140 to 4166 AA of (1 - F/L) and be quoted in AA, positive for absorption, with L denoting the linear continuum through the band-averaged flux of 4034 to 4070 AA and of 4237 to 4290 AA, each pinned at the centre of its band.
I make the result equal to 1.3 AA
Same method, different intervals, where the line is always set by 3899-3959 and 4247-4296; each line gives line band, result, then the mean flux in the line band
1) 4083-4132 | -2.6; 3.54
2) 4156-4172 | 1.4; 3.07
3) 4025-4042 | 1.3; 3.12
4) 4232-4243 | 0.3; 3.27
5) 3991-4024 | 2.3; 3.14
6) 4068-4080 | 0.2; 3.31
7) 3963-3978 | -1.4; 3.69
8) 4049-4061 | 1.0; 3.1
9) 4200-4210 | 1.2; 2.96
